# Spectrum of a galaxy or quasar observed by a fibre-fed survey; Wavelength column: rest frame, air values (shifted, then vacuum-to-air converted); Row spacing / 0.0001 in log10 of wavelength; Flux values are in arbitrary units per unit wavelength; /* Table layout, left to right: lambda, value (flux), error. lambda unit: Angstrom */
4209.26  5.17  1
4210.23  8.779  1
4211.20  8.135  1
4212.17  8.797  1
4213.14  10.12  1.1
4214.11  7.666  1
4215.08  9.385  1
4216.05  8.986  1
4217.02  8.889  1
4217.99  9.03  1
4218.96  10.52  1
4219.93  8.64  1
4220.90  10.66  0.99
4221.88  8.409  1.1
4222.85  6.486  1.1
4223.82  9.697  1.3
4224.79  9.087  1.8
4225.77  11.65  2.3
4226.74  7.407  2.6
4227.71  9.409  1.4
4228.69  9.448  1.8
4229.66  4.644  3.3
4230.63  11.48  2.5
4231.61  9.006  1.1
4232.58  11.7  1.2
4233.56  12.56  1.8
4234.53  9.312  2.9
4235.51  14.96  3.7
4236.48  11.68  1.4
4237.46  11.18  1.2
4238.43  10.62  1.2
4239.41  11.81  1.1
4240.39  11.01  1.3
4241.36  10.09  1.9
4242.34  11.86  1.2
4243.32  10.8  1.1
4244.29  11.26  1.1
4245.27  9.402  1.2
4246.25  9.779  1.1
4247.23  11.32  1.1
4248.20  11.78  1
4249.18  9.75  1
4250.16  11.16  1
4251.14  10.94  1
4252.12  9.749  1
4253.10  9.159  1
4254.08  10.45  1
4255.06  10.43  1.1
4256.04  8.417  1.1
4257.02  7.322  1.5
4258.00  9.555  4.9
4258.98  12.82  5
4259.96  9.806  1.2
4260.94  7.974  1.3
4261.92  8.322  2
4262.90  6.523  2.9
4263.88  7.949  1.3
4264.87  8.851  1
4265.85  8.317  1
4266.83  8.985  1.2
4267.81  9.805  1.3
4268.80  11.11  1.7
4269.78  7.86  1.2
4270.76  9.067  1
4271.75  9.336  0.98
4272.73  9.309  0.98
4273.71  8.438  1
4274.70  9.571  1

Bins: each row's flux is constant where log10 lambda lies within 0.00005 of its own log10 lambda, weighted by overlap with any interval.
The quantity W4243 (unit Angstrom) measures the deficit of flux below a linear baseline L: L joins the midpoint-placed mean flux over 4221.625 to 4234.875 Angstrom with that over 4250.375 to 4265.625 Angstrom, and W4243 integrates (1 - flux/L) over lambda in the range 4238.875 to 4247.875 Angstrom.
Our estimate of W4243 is -1.5 Angstrom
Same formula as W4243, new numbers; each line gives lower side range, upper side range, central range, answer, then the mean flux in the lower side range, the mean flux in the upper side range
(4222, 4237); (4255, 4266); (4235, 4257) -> -3.3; 9.87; 8.81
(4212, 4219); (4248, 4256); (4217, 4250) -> -1.7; 9.11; 10.3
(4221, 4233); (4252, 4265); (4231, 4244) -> -3.2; 9.07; 9.08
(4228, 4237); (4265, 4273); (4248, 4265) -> 0.3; 10.5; 9.21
